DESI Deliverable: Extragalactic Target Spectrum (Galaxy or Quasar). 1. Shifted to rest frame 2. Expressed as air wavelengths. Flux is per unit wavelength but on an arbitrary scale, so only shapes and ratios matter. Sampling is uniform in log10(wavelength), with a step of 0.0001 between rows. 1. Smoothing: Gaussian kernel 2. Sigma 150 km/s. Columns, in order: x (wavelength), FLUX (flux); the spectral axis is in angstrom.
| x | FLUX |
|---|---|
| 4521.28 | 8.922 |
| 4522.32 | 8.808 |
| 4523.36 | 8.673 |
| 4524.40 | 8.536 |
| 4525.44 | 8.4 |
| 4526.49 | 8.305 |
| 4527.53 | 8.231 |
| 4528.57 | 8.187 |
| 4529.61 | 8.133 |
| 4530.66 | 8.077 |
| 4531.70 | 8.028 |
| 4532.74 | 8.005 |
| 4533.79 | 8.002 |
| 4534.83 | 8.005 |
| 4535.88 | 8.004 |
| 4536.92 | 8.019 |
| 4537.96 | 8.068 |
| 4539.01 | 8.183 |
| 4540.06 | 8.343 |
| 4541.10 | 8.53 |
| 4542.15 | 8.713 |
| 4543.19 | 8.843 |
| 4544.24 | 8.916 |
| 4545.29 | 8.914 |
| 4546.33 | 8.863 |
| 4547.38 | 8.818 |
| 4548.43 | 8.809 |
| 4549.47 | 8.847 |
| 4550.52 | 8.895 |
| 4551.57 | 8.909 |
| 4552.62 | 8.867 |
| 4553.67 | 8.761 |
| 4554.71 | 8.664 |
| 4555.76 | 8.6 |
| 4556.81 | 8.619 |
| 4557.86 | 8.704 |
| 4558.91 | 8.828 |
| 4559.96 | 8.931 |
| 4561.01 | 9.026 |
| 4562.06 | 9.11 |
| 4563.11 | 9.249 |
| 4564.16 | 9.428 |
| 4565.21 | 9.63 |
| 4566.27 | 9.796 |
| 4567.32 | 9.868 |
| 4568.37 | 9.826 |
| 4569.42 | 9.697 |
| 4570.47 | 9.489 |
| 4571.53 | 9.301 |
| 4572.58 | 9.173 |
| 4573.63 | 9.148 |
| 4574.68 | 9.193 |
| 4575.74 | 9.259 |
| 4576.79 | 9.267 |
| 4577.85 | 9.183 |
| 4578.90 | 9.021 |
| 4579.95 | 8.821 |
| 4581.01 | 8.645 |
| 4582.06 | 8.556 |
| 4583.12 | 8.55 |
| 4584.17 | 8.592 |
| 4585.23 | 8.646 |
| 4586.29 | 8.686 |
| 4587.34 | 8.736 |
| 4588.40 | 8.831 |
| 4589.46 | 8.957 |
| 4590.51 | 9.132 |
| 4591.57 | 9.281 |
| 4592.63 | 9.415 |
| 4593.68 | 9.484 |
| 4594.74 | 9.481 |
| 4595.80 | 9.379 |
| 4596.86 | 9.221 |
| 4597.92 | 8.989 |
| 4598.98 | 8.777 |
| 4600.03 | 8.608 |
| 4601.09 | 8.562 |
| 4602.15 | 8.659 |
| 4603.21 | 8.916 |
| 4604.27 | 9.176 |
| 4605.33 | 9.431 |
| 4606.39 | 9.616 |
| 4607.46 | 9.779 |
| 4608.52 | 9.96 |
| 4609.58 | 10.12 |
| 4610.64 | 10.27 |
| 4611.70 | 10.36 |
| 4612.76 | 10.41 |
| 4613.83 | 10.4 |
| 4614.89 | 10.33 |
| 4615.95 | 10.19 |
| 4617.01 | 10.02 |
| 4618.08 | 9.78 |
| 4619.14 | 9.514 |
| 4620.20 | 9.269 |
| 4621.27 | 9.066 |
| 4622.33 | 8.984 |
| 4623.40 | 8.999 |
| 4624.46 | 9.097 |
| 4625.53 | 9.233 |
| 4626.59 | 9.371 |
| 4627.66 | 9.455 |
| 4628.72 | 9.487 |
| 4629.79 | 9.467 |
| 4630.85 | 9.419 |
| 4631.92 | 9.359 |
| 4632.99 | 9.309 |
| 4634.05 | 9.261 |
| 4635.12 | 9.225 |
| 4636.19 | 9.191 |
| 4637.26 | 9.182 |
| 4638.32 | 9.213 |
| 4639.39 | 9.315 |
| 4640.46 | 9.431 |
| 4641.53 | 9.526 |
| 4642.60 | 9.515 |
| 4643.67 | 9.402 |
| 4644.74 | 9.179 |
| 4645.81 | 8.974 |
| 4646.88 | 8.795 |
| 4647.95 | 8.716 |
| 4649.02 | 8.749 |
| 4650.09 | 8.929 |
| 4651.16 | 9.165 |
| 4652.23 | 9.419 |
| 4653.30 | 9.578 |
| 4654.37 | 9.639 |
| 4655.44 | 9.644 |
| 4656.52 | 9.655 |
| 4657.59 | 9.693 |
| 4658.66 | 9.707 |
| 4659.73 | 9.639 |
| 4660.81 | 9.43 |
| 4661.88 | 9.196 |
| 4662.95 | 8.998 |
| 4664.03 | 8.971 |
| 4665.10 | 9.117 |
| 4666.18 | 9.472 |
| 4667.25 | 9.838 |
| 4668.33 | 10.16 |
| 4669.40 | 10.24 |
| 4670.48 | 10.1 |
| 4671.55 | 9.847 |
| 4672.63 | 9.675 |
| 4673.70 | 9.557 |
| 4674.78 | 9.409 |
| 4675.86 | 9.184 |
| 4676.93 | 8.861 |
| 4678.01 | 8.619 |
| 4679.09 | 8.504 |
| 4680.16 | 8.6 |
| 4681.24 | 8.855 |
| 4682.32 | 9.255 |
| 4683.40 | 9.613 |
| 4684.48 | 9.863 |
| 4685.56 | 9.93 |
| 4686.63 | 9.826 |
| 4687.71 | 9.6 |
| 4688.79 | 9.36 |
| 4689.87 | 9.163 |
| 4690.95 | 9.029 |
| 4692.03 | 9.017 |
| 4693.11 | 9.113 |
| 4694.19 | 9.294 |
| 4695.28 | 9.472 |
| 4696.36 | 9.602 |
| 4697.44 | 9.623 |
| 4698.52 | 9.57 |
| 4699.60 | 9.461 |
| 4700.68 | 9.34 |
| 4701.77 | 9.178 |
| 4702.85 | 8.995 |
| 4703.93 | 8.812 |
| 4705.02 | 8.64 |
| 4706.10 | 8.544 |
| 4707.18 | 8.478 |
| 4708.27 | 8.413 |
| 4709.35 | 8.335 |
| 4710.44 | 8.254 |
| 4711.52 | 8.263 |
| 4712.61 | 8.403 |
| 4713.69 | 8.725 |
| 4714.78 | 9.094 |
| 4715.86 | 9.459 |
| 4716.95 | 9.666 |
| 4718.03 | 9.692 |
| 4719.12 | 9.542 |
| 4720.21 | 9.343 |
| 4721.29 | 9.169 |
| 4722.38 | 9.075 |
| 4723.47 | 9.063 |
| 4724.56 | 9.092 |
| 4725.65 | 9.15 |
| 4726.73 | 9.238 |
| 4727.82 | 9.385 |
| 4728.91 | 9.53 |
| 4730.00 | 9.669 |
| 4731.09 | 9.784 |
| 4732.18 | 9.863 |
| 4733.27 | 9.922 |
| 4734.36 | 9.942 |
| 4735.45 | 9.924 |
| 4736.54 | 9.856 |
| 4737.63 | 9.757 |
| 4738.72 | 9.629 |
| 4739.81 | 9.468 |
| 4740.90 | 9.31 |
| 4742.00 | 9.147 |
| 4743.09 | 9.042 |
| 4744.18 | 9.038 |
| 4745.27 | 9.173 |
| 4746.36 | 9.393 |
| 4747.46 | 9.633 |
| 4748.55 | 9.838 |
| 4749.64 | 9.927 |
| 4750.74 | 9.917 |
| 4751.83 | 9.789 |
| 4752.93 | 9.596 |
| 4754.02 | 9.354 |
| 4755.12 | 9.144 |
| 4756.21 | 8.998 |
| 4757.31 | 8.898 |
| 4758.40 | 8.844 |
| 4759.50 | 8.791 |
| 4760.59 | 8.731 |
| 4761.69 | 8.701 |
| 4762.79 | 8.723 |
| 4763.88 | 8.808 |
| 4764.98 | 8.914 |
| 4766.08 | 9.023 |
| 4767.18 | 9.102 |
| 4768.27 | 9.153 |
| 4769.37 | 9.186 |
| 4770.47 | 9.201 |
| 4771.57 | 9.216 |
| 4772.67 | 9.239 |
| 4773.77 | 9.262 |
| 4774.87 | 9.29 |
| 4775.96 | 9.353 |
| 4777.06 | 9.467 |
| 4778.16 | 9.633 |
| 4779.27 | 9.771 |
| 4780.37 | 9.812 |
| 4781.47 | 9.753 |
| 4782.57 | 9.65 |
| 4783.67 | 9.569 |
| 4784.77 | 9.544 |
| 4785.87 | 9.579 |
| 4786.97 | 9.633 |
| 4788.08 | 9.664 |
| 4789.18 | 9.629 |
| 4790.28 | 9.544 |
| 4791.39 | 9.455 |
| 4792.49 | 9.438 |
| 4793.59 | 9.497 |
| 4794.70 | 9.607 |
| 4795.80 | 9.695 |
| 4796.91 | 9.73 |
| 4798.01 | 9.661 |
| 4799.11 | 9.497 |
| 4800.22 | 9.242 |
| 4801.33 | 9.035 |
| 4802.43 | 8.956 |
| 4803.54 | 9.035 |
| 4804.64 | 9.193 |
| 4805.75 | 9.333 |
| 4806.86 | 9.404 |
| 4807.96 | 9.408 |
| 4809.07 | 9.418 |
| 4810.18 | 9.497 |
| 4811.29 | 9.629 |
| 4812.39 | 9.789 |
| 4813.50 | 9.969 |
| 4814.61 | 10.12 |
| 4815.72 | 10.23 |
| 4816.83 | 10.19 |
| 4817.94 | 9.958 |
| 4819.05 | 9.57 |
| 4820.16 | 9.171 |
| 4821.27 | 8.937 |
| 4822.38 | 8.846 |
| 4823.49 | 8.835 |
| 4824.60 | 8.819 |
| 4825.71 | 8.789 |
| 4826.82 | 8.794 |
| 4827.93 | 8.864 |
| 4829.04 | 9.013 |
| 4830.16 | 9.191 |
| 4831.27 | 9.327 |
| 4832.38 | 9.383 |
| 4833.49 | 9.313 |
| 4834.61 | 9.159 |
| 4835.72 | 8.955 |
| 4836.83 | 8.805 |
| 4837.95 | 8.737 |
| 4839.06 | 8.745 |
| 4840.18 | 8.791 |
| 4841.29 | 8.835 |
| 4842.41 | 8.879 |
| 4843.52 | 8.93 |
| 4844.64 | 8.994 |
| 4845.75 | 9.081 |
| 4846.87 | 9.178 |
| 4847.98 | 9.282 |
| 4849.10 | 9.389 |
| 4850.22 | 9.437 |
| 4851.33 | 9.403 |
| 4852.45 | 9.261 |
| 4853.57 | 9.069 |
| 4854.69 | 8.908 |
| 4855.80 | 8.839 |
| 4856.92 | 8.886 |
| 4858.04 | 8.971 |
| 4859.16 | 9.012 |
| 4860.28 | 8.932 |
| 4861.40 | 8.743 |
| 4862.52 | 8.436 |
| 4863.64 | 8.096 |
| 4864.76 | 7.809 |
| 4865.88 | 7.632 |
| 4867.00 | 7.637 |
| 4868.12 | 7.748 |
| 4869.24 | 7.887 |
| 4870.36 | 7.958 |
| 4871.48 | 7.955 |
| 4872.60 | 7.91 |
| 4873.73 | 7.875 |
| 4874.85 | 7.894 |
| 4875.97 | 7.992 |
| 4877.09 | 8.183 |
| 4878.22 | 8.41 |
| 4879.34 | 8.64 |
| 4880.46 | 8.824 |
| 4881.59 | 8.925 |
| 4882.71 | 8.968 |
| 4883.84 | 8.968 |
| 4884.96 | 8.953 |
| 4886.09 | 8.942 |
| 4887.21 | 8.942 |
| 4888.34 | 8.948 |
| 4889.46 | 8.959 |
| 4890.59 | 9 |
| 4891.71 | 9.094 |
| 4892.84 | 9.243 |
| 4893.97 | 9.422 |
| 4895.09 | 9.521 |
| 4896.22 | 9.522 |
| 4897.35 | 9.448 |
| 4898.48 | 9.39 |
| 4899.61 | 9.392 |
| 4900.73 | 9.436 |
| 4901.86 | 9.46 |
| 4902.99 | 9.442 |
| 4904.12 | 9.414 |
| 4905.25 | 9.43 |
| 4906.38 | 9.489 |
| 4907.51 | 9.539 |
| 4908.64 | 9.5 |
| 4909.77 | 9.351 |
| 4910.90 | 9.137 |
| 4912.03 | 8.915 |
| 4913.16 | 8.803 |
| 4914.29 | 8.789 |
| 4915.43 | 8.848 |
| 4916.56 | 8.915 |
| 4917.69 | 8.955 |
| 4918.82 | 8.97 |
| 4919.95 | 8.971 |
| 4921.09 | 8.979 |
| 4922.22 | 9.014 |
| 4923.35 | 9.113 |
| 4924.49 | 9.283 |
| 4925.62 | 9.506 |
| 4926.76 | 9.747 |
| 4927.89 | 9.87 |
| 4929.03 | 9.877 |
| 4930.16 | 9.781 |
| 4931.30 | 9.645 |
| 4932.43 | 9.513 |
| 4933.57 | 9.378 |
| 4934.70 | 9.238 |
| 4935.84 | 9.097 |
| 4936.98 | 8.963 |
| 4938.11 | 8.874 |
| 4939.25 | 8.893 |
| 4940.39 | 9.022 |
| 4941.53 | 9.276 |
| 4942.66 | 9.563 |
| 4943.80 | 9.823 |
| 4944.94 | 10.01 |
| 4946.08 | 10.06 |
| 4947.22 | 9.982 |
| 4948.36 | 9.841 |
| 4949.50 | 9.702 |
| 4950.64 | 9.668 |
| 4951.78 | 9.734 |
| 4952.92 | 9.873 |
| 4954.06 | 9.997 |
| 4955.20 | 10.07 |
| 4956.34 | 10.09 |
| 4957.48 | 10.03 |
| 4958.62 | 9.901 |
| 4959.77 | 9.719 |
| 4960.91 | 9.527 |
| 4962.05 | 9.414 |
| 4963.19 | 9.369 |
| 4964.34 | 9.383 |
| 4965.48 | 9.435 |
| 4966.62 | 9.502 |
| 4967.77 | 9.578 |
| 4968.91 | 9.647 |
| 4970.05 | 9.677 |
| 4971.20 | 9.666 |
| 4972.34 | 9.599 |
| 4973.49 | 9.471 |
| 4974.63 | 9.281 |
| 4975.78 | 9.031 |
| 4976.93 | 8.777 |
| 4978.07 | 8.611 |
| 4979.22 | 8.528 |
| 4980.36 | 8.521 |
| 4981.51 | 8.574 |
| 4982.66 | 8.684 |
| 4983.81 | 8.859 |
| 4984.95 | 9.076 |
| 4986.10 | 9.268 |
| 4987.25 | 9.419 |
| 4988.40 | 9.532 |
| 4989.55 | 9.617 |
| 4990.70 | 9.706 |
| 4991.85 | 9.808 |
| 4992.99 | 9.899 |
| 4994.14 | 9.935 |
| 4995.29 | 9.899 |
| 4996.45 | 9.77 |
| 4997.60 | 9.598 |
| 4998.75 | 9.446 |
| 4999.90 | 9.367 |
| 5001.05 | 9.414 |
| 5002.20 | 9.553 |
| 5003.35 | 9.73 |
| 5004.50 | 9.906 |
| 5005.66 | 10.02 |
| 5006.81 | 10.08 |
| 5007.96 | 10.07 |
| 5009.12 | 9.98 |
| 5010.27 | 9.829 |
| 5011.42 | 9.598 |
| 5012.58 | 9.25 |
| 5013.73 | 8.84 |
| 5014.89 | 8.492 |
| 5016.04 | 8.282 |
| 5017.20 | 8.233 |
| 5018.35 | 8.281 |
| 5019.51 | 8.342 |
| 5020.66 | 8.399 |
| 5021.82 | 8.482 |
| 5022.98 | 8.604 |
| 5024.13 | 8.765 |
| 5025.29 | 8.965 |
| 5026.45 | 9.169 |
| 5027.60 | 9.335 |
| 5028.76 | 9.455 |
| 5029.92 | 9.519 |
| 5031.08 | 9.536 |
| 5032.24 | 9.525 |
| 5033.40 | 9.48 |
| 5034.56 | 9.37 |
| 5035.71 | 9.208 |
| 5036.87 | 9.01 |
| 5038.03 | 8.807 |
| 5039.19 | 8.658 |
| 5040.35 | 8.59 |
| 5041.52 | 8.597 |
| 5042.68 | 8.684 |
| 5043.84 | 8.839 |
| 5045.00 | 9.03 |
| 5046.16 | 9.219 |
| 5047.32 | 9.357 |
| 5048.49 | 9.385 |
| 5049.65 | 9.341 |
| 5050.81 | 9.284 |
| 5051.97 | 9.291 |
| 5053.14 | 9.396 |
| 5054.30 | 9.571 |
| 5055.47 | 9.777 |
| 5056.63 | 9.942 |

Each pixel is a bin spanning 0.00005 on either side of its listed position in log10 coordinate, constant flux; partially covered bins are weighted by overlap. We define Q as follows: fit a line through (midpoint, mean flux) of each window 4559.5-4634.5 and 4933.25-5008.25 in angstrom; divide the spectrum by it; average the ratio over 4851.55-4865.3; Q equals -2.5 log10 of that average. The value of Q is 0.08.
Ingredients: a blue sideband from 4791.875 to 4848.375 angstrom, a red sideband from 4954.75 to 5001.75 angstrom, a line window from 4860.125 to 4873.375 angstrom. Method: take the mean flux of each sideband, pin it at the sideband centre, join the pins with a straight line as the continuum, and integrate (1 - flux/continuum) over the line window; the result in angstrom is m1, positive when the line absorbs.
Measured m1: 1.8 angstrom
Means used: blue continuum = 9.27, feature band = 8.03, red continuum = 9.43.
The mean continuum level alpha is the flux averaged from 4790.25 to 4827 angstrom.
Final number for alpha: 9.42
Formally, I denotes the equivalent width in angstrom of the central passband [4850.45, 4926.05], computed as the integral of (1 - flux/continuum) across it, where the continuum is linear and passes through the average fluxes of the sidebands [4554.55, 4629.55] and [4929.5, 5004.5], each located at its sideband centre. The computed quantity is 4.6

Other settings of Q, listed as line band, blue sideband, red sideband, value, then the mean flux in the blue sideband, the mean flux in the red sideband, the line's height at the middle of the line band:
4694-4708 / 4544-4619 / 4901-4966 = 0.02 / 9.22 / 9.44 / 9.3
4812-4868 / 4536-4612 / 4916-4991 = 0.03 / 9.05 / 9.4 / 9.3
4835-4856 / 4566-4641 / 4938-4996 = 0.05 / 9.32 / 9.48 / 9.43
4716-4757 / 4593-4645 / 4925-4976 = 0.00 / 9.44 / 9.59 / 9.49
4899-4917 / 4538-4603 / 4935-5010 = 0.02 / 8.98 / 9.51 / 9.43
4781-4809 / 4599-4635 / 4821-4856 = -0.04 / 9.5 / 9.03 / 9.12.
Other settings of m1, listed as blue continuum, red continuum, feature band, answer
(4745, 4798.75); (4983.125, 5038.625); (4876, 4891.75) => 0.9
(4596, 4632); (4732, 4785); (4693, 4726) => 1.2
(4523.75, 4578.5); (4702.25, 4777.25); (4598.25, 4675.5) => -4.0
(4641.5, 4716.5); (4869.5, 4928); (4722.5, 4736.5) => -0.6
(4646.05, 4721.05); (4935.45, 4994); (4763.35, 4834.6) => -0.4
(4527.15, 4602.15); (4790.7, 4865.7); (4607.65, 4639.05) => -2.3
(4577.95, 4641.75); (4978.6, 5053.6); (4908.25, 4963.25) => -1.3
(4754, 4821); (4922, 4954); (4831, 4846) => 0.7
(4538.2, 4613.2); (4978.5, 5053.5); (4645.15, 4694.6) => -1.2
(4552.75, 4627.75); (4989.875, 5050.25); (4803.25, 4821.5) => -0.7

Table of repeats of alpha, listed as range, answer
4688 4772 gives 9.22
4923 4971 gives 9.59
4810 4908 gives 8.98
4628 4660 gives 9.33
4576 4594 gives 8.93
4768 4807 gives 9.44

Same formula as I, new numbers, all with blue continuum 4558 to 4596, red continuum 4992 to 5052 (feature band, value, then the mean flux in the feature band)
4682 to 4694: -0.3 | 9.44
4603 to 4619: -1.3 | 9.93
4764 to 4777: 0.0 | 9.18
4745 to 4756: -0.5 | 9.57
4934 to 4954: -0.7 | 9.52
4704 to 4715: 0.8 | 8.51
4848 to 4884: 2.6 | 8.52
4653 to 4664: -0.4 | 9.49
